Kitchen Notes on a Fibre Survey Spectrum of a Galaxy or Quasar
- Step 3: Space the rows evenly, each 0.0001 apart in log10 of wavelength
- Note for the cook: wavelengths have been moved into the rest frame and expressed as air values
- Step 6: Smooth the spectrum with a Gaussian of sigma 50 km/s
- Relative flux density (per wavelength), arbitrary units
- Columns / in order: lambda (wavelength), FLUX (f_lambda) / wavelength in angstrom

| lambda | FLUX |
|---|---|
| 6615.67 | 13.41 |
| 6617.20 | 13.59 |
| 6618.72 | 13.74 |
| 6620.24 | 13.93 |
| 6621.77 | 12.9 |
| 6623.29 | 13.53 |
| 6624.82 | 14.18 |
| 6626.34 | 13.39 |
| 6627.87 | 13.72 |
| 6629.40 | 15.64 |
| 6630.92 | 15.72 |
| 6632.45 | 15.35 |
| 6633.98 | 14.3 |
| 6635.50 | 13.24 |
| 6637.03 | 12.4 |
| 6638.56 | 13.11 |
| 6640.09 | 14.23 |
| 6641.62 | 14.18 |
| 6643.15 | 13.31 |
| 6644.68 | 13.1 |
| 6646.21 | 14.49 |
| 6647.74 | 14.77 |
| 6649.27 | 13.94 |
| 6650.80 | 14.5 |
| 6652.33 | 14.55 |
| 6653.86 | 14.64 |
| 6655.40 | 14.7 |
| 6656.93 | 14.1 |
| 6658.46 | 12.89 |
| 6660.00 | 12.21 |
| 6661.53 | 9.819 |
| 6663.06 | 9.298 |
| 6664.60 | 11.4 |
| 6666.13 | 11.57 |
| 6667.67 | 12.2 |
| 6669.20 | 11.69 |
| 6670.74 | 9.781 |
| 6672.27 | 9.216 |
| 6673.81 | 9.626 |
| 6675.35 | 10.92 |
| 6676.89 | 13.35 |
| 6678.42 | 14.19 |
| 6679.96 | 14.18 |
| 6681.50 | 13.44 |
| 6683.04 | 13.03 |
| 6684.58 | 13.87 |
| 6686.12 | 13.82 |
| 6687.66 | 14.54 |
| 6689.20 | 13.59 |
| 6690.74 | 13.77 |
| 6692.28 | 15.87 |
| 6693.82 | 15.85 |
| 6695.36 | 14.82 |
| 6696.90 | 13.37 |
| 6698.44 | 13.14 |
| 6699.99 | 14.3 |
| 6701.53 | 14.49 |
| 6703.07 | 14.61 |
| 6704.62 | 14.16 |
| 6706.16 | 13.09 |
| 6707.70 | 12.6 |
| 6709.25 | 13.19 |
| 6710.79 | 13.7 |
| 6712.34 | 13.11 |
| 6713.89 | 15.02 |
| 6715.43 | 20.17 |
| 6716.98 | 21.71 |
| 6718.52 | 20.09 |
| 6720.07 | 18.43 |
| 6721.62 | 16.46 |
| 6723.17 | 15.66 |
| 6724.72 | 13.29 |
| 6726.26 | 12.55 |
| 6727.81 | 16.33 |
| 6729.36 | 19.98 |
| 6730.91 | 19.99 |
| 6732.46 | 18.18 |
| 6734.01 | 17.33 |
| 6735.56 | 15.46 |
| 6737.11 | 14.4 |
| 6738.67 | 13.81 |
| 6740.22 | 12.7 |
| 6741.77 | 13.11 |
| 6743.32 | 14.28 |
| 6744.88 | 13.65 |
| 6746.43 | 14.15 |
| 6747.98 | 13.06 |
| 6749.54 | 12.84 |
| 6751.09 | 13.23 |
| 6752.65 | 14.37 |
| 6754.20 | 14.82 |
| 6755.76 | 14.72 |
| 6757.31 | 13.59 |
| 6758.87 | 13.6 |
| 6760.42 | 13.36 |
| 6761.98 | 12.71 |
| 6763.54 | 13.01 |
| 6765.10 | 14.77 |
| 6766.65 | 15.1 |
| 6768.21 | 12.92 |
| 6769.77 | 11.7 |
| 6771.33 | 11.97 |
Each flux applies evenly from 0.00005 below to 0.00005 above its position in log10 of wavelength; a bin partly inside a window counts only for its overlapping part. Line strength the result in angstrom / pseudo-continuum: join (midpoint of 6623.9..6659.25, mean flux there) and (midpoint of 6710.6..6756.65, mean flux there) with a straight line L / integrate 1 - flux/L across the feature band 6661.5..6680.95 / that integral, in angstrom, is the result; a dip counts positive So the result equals 4.2 angstrom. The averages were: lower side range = 14.1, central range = 11.4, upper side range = 15.6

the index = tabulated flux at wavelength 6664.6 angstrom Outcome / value 11.4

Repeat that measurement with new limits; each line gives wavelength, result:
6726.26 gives 12.55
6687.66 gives 14.54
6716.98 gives 21.71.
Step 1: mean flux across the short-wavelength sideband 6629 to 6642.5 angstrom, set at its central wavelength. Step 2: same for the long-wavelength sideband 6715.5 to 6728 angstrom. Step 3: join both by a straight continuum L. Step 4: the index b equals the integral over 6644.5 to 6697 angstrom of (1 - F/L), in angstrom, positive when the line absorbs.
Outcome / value 7.8 angstrom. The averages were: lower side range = 14.2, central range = 13.1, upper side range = 17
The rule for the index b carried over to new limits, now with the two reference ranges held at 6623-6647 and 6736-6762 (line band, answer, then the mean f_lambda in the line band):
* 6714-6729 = -3.7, 17.2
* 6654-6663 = 0.9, 12.6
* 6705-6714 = 0.3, 13.4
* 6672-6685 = 1.3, 12.5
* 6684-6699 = -0.5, 14.3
